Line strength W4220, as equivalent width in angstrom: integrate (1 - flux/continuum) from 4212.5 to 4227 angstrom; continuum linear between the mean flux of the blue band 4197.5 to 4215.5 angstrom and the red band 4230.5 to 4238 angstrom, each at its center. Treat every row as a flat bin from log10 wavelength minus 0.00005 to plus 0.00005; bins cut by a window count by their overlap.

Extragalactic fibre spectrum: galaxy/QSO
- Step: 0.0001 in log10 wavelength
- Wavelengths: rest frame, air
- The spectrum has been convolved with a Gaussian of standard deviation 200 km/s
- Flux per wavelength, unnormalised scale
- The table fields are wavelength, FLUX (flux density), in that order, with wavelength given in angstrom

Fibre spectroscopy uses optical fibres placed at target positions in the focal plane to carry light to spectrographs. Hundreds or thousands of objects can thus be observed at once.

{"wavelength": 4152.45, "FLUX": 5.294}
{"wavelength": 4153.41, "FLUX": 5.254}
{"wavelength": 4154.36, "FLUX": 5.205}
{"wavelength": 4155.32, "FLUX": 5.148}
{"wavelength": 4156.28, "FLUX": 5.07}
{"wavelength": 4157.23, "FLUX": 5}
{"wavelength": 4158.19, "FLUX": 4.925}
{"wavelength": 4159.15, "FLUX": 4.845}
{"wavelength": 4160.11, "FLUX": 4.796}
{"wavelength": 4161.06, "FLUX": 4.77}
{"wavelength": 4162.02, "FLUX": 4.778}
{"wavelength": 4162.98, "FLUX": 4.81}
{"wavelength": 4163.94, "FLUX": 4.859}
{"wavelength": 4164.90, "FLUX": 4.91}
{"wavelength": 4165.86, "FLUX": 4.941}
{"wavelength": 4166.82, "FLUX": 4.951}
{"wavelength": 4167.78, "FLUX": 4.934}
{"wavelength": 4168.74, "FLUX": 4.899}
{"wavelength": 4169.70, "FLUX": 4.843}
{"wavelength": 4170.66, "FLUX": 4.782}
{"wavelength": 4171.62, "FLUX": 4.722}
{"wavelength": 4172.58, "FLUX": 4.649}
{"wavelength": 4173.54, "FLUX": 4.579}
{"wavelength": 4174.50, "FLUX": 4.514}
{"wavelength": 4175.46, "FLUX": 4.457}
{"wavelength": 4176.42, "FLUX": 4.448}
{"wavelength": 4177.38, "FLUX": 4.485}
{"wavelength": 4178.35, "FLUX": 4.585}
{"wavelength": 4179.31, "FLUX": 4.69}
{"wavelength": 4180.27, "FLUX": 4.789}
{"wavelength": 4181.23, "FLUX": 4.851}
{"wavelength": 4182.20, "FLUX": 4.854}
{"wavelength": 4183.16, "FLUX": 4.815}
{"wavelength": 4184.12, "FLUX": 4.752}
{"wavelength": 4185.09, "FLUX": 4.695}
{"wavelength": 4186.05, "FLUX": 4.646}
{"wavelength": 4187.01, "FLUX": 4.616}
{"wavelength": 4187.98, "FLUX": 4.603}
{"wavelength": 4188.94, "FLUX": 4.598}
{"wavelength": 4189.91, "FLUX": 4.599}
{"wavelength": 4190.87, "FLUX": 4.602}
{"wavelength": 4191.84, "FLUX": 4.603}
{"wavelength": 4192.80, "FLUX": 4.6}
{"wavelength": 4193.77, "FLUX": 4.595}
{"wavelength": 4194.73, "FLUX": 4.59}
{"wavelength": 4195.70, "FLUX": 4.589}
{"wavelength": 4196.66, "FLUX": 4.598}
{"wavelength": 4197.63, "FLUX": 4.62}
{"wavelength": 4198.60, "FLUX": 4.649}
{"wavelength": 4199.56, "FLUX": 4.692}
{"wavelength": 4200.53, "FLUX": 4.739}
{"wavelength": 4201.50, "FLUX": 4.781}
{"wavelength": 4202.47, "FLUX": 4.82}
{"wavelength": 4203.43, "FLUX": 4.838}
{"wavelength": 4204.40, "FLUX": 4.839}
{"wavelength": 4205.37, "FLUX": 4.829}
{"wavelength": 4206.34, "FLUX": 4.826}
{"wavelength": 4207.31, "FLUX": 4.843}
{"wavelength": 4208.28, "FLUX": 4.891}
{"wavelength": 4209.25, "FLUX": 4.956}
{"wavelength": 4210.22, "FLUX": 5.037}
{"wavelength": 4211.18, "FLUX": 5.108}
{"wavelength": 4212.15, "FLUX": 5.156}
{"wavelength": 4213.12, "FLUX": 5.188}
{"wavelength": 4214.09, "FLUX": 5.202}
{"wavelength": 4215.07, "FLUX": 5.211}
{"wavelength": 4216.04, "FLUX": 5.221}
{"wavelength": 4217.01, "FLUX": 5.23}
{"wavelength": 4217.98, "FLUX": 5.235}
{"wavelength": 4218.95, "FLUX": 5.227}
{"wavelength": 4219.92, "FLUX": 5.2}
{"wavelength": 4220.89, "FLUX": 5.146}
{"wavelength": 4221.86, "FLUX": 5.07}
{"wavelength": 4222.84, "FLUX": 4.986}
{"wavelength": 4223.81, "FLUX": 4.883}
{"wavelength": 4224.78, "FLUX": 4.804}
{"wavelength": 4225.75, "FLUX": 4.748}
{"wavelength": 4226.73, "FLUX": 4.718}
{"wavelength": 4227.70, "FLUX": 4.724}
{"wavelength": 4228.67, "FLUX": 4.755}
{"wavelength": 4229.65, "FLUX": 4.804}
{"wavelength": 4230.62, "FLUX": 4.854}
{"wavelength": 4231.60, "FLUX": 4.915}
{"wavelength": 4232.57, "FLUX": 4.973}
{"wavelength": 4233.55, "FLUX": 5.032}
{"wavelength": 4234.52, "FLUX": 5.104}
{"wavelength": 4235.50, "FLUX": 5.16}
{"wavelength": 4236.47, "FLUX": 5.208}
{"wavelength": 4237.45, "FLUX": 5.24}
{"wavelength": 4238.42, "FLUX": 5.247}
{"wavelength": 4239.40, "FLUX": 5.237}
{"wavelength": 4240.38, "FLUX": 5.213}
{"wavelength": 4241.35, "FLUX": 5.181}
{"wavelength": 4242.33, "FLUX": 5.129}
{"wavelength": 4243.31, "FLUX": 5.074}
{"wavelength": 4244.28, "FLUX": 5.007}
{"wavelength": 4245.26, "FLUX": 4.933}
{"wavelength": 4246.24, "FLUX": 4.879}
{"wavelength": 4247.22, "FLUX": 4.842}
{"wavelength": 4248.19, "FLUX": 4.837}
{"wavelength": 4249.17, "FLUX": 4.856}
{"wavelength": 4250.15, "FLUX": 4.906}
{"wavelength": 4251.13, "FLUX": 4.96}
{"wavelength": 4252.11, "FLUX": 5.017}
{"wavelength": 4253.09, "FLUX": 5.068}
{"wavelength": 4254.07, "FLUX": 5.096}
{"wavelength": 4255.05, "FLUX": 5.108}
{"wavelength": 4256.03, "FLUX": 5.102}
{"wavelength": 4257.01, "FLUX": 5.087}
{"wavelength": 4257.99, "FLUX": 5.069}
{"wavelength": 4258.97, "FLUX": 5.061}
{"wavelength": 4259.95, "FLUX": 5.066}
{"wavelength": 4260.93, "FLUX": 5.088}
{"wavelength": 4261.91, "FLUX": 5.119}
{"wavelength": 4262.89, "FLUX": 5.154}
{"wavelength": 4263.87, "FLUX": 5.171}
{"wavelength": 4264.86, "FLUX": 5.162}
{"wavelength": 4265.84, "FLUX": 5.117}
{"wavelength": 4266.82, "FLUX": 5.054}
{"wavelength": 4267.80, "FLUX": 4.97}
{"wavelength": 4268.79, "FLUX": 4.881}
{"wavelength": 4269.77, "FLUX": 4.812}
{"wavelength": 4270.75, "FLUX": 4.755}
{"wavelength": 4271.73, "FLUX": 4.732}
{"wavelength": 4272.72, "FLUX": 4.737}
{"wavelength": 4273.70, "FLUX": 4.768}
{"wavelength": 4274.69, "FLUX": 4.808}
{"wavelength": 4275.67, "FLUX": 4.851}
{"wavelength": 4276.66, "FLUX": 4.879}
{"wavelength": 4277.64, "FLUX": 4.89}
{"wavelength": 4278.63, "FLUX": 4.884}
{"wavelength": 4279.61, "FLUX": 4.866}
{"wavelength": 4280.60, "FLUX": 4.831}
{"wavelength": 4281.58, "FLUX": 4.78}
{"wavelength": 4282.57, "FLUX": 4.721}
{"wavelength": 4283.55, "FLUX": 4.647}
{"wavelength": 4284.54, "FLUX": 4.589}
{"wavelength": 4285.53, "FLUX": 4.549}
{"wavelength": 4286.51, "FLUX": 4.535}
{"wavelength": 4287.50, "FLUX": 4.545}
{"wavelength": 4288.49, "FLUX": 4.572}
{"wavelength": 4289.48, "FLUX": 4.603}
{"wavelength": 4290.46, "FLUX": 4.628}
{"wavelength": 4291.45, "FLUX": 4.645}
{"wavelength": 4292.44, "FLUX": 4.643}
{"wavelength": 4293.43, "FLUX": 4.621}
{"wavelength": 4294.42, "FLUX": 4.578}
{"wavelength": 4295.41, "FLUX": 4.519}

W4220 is -0.3 angstrom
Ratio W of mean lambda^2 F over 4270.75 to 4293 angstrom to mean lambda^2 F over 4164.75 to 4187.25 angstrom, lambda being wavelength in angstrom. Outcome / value 1.05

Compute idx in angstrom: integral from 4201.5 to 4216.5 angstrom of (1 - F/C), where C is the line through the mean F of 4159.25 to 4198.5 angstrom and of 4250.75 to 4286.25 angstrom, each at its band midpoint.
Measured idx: -0.67 angstrom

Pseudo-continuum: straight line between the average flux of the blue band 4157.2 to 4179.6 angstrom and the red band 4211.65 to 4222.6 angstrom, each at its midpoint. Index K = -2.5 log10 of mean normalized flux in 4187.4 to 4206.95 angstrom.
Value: 0.07 mag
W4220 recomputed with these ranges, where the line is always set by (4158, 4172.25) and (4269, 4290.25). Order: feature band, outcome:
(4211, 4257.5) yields -2.5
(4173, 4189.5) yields 0.6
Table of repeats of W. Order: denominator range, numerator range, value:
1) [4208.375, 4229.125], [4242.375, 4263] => 1.01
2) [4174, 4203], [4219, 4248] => 1.10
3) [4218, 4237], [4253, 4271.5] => 1.03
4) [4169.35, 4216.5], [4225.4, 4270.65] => 1.08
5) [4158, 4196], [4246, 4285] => 1.09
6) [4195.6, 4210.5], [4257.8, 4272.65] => 1.08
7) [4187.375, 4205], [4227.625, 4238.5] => 1.09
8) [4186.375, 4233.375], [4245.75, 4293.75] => 1.03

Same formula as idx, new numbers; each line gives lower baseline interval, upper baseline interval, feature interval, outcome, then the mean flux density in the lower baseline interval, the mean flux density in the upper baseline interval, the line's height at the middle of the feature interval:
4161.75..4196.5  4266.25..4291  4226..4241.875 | -1.0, 4.7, 4.76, 4.73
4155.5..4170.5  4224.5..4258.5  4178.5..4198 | 1.0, 4.89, 5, 4.92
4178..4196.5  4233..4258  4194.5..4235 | -0.6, 4.67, 5.06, 4.85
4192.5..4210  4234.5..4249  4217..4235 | 0.0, 4.74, 5.08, 4.95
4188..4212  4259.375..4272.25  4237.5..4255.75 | -0.4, 4.75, 5.01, 4.93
